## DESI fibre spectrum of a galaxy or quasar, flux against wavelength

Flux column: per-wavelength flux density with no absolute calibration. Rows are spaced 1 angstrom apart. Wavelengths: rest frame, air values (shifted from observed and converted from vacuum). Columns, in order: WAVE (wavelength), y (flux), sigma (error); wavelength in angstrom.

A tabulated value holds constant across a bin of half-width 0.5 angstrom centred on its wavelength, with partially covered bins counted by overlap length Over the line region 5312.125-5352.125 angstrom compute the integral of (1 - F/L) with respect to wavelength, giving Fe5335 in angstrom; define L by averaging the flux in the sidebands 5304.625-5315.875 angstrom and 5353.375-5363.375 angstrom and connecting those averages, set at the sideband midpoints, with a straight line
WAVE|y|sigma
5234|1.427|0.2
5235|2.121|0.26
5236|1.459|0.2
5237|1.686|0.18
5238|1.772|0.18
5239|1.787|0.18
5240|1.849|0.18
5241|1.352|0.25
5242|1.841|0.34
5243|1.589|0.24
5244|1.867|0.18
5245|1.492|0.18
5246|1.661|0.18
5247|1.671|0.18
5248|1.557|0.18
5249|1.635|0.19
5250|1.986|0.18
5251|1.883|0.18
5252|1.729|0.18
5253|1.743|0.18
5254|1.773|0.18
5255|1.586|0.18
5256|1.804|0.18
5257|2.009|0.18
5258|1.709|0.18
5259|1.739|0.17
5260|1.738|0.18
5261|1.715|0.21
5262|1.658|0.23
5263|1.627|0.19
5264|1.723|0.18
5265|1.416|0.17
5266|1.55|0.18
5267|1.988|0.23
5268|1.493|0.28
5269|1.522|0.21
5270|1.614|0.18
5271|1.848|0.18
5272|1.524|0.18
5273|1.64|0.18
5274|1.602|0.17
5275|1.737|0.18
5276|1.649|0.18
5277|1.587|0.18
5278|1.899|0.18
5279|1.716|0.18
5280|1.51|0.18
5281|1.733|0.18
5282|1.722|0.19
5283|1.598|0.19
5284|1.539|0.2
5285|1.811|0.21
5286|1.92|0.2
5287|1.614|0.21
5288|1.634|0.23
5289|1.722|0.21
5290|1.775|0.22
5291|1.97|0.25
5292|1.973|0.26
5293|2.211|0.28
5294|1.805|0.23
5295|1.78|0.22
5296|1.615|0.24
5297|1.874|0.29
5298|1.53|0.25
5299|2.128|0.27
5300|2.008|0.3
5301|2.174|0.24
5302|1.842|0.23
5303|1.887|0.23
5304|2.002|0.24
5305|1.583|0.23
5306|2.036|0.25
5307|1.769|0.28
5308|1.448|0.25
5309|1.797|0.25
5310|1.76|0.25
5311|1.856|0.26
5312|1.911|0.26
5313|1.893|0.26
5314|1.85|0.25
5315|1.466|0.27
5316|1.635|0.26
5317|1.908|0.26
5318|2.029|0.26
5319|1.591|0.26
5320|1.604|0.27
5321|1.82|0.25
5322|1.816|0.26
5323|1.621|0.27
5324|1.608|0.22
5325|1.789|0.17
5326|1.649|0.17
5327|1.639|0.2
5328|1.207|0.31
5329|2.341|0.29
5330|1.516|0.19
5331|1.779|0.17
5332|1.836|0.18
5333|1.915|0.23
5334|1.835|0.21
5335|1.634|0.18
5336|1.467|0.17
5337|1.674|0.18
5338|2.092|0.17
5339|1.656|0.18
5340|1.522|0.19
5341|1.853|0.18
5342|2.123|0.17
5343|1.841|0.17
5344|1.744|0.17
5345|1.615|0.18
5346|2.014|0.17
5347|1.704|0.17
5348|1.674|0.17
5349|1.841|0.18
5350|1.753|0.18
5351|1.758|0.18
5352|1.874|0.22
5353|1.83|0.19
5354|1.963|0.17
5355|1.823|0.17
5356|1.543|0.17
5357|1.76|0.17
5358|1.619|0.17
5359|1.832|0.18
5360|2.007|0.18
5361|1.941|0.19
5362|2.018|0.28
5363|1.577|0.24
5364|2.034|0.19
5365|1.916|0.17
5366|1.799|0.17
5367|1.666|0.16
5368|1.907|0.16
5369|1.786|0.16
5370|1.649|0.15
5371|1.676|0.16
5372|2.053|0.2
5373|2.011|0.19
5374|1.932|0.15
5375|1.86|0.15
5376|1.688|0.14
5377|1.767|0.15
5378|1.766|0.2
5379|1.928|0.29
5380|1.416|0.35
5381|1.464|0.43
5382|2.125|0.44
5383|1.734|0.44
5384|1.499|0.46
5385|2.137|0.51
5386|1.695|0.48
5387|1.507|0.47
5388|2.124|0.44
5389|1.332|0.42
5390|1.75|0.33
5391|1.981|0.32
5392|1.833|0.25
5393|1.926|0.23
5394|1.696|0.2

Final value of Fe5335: 0.62 angstrom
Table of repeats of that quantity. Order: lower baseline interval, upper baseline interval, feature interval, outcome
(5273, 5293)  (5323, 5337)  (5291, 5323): -1.99 angstrom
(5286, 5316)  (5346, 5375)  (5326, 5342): 0.72 angstrom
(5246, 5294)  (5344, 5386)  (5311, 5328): 0.34 angstrom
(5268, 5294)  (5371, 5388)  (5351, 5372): -0.42 angstrom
